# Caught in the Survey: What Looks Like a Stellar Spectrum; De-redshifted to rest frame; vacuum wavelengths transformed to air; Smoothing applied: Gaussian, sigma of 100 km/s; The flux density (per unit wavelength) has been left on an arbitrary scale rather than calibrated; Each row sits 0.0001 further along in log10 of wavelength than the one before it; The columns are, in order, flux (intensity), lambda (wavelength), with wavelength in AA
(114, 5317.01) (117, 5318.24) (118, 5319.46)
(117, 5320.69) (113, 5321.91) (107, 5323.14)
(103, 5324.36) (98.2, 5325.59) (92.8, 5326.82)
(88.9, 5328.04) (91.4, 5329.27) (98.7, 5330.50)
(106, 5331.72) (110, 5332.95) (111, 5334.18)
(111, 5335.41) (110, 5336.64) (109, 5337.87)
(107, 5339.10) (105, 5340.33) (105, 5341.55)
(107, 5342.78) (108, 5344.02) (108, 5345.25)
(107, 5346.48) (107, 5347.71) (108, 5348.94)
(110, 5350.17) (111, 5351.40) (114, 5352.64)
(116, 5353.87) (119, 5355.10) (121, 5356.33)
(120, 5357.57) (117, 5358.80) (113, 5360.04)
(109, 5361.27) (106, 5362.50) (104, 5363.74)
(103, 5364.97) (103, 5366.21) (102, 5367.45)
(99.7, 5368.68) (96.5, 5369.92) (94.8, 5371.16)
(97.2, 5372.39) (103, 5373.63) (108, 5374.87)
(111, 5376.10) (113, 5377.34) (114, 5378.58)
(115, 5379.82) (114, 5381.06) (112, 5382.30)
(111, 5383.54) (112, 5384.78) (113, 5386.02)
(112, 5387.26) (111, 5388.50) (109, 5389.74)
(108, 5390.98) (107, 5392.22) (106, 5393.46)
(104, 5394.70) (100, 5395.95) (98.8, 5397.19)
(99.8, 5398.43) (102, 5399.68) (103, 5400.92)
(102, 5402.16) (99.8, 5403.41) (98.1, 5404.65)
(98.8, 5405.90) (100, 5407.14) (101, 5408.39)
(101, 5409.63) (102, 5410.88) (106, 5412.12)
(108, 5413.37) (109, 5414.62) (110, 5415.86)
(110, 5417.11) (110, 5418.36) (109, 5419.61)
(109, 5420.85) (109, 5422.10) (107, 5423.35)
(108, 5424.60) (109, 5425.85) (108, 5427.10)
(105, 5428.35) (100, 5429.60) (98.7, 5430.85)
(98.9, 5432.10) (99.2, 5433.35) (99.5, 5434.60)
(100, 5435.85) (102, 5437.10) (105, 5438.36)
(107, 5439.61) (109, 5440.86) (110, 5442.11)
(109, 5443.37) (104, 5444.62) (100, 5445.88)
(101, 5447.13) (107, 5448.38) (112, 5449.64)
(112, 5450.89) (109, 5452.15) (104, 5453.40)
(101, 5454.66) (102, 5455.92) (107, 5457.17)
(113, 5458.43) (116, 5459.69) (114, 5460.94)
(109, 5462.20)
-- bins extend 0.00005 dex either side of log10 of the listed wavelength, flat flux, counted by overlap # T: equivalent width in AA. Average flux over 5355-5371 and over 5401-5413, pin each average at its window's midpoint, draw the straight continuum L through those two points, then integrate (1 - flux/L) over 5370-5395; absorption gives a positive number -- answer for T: -0.9 AA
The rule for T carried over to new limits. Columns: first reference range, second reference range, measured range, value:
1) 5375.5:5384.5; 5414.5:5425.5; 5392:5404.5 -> 1.0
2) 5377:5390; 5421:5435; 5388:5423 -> 1.1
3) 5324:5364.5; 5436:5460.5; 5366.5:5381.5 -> 0.3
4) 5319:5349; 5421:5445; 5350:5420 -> -1.2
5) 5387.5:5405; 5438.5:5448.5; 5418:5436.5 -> 0.1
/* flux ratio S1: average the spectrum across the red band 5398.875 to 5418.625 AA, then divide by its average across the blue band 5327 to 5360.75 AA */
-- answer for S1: 0.95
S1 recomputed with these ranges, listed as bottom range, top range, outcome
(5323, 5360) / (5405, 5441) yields 0.97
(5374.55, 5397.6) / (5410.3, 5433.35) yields 0.97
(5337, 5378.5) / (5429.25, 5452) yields 0.97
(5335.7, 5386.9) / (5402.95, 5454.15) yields 0.96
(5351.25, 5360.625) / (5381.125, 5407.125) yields 0.90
